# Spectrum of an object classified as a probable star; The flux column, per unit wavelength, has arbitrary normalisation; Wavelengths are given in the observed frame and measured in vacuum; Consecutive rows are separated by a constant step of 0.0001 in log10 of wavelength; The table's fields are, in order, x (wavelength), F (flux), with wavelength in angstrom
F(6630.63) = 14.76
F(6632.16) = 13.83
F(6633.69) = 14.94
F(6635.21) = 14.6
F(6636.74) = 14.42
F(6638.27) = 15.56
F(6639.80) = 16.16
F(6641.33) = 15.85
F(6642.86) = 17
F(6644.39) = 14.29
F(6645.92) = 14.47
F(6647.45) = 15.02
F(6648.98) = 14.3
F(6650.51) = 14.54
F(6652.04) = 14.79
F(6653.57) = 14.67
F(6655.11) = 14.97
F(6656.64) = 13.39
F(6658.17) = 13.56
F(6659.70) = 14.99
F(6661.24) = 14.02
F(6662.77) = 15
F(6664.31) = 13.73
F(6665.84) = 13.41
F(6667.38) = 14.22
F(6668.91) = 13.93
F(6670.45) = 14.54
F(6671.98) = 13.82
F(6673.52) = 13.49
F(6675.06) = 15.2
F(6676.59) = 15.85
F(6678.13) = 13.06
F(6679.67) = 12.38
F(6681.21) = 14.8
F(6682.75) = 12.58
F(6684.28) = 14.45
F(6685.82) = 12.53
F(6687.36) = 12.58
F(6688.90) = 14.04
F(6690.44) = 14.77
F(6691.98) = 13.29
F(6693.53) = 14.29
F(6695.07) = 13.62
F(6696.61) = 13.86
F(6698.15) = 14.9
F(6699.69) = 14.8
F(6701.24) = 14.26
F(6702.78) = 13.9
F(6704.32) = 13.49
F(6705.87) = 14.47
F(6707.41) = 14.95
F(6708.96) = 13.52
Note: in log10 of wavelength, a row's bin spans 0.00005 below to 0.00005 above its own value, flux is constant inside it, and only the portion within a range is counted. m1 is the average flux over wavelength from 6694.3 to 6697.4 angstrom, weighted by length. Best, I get 13.8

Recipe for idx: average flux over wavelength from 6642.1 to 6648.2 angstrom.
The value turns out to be 15.2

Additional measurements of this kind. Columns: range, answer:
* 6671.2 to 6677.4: 14.6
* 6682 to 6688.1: 13.1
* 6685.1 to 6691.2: 13.5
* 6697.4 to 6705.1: 14.3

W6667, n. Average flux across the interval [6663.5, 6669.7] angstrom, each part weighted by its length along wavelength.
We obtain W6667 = 13.8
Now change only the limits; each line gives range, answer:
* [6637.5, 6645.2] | 15.8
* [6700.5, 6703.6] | 14.1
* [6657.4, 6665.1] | 14.3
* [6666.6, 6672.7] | 14.1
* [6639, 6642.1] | 16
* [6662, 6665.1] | 14.4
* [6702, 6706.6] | 14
